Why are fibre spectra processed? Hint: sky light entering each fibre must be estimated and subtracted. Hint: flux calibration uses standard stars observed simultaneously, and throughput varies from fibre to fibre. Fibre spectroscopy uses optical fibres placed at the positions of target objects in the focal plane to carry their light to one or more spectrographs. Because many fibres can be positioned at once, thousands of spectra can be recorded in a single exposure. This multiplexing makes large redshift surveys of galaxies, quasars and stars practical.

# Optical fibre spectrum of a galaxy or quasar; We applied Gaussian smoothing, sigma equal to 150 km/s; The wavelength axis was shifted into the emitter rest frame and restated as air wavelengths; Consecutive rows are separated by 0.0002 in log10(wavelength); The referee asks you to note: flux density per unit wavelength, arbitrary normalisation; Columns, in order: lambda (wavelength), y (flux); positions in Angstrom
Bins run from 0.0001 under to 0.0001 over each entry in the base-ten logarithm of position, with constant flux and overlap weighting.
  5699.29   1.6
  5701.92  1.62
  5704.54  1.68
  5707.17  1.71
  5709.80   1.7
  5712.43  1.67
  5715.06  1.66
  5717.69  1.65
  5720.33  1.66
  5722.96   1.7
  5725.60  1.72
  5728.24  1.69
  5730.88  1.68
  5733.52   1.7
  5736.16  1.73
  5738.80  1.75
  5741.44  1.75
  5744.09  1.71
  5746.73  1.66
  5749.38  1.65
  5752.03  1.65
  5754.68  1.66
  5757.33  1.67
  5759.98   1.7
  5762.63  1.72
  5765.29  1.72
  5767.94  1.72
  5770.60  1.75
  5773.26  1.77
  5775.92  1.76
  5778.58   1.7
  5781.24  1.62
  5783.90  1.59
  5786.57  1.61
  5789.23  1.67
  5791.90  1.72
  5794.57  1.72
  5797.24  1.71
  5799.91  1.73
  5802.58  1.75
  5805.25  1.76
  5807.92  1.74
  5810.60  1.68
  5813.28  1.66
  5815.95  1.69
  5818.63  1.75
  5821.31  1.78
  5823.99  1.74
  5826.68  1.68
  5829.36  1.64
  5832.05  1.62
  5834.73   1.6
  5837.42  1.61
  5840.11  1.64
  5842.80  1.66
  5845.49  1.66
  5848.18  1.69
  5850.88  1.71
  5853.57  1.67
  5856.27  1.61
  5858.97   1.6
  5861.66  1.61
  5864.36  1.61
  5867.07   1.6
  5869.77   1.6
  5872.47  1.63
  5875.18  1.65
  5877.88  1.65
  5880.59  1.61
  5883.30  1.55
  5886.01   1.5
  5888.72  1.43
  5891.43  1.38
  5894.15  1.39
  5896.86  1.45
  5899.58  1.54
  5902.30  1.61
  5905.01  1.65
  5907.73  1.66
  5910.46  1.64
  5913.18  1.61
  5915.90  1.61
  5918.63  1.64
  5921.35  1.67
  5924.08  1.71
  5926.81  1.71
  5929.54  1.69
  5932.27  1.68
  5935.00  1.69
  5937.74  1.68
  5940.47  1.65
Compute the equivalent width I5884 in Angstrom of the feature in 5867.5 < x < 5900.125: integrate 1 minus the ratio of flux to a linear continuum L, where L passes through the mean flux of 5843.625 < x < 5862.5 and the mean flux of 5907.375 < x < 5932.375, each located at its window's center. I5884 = 2.4 Angstrom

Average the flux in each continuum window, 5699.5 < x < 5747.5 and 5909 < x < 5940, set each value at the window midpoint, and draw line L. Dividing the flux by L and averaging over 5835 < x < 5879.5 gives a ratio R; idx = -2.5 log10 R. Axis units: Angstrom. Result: 0.02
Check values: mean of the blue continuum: 1.69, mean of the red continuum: 1.67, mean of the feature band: 1.64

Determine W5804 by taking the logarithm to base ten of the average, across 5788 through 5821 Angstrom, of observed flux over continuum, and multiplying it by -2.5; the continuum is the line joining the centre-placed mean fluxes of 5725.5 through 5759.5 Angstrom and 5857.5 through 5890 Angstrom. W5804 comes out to -0.05 mag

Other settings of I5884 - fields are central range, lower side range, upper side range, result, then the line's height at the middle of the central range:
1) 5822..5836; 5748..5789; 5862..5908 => -0.37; 1.62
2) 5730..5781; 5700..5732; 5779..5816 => -0.71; 1.68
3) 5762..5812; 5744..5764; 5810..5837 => -0.85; 1.68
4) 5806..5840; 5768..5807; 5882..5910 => -0.77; 1.64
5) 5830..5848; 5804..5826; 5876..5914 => 0.37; 1.67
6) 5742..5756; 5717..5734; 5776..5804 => 0.12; 1.69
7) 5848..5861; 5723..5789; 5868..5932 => -0.21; 1.62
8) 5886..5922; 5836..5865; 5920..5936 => 2.61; 1.68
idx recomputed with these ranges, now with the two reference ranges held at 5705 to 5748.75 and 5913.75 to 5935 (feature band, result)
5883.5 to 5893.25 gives 0.16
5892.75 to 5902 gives 0.14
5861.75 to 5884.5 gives 0.04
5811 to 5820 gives -0.01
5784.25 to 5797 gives 0.01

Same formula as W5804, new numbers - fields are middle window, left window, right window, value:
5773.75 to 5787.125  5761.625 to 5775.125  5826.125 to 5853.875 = 0.04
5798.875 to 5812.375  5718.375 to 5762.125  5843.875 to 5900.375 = -0.06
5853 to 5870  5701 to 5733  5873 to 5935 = 0.00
